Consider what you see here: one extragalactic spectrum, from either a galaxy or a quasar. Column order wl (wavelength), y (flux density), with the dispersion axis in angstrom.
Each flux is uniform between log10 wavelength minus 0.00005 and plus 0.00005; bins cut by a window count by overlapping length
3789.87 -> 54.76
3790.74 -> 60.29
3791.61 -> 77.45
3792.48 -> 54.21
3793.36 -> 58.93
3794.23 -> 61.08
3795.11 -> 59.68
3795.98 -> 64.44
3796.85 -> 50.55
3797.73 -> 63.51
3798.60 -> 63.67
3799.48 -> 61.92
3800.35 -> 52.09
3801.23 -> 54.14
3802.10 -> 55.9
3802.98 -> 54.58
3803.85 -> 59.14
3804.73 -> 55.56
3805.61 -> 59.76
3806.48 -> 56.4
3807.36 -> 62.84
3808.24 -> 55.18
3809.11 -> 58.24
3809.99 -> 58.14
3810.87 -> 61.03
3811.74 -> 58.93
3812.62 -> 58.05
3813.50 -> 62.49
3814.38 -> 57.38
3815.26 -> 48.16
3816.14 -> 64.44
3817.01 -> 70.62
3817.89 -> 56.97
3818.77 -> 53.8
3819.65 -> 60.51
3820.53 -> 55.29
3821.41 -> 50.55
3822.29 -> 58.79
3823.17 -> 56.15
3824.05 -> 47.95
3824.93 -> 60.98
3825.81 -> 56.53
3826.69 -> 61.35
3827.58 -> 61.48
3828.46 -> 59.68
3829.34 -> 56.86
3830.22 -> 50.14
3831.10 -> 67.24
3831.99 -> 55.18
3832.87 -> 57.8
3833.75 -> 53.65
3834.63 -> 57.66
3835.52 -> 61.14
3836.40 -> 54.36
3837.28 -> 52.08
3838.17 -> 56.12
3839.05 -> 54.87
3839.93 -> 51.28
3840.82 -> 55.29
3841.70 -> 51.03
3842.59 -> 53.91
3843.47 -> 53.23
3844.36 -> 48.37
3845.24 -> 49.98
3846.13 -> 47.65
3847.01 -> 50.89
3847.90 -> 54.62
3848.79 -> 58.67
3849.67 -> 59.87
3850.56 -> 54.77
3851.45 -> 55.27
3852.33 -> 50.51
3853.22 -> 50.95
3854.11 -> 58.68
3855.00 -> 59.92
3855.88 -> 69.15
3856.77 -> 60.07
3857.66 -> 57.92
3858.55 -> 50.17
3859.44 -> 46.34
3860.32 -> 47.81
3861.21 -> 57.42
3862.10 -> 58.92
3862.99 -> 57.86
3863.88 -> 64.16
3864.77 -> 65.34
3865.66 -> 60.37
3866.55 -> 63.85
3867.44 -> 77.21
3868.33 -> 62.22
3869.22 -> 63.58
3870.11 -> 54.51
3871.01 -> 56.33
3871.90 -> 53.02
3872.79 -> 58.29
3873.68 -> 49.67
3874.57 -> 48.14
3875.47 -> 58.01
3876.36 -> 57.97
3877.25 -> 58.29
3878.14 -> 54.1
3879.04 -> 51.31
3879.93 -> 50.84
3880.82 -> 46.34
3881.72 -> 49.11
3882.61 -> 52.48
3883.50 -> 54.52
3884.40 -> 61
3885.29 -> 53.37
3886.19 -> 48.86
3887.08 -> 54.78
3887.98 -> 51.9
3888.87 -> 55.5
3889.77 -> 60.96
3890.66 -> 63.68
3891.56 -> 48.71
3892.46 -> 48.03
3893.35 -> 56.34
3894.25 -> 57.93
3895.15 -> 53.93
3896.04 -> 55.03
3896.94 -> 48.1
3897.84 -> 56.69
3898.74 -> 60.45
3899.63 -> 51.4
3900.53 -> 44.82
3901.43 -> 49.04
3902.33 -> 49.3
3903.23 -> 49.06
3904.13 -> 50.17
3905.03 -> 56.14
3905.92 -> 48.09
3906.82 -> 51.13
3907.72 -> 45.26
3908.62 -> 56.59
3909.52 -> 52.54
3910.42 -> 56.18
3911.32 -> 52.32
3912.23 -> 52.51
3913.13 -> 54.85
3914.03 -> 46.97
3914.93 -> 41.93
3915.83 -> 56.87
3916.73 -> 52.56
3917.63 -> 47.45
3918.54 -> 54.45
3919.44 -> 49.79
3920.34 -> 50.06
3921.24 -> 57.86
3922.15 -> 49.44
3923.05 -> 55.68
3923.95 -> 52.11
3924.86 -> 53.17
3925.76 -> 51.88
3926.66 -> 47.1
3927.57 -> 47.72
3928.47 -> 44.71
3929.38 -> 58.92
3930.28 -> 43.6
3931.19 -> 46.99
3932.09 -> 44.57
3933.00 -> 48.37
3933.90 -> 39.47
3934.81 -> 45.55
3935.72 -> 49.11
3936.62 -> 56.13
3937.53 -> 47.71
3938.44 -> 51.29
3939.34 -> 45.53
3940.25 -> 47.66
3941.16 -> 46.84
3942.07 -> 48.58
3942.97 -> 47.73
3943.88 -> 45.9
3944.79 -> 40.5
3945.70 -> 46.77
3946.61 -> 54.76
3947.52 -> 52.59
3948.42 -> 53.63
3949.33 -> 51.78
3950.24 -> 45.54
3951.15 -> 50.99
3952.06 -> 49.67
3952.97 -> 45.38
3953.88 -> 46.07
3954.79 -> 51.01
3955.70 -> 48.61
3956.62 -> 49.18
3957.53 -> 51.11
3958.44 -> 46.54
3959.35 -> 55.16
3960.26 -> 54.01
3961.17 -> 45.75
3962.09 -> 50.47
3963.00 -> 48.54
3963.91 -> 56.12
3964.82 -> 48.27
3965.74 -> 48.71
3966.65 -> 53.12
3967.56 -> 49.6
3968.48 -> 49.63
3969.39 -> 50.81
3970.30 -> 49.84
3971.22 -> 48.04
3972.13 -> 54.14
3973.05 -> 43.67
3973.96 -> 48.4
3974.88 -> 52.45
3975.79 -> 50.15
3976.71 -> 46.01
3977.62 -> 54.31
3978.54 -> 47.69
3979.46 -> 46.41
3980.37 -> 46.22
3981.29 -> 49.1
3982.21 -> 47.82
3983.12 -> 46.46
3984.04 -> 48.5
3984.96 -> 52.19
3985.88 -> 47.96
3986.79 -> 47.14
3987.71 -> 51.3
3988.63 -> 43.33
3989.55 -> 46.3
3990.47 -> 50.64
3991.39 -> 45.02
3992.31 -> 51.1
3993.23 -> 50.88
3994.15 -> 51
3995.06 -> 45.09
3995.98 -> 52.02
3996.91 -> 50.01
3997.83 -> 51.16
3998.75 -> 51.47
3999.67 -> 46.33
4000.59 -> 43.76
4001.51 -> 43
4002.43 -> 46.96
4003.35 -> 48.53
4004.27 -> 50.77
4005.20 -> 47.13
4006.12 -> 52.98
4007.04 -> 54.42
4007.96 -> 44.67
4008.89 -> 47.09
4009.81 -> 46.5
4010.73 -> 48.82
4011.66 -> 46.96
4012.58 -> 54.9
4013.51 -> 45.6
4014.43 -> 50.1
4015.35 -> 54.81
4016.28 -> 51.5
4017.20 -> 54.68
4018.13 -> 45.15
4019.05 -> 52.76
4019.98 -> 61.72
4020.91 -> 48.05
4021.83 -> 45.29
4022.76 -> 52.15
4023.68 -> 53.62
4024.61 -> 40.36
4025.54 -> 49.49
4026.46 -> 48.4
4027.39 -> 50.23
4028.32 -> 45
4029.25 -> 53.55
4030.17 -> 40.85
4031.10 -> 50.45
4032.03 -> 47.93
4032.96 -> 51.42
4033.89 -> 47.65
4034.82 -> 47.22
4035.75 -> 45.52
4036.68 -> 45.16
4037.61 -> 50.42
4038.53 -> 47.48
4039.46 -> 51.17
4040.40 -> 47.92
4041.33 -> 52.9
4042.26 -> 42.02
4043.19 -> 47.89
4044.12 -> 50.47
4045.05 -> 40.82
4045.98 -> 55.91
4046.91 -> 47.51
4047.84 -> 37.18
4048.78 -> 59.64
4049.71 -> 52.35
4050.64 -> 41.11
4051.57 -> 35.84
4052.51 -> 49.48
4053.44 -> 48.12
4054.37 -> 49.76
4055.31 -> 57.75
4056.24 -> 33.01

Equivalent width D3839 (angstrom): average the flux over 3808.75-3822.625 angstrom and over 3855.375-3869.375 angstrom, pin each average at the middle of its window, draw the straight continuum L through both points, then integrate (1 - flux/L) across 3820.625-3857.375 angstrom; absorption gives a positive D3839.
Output 2.2 angstrom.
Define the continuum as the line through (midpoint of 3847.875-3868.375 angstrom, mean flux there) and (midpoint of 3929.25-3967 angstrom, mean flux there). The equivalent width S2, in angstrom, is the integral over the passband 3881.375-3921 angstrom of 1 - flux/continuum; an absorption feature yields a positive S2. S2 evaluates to 1.0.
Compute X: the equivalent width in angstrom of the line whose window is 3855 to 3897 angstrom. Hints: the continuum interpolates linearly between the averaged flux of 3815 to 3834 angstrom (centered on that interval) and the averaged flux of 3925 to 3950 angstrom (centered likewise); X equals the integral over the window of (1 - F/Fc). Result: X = -2.1 angstrom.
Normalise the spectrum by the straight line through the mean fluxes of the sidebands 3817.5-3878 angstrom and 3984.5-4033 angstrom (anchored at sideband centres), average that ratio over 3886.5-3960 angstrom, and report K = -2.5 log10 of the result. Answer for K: 0.05 mag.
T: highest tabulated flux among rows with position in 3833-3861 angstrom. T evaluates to 69.15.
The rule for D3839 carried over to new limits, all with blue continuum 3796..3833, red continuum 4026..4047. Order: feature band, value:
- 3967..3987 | 0.72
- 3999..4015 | 0.40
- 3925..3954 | 2.29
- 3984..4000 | 0.36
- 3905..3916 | 0.49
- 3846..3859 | 0.03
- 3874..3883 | 0.41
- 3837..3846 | 0.68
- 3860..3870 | -1.07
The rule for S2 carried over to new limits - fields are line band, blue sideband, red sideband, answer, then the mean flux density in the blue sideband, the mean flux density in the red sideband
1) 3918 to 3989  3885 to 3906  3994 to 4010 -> 1.83 angstrom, 53.1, 48.5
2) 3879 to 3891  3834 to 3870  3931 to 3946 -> -0.23 angstrom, 56.6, 47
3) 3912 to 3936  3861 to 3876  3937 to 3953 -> 0.85 angstrom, 59.3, 48.6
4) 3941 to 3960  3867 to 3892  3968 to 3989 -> 0.61 angstrom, 55.5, 48.8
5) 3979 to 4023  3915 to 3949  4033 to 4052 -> -0.80 angstrom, 49.5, 47.4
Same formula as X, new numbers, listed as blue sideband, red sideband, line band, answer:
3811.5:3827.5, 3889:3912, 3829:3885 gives -0.36 angstrom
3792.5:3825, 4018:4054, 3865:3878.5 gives -0.79 angstrom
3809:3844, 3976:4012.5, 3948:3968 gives 0.13 angstrom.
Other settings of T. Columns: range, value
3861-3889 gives 77.21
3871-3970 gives 63.68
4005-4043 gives 61.72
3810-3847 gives 70.62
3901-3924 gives 57.86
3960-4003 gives 56.12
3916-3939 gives 58.92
